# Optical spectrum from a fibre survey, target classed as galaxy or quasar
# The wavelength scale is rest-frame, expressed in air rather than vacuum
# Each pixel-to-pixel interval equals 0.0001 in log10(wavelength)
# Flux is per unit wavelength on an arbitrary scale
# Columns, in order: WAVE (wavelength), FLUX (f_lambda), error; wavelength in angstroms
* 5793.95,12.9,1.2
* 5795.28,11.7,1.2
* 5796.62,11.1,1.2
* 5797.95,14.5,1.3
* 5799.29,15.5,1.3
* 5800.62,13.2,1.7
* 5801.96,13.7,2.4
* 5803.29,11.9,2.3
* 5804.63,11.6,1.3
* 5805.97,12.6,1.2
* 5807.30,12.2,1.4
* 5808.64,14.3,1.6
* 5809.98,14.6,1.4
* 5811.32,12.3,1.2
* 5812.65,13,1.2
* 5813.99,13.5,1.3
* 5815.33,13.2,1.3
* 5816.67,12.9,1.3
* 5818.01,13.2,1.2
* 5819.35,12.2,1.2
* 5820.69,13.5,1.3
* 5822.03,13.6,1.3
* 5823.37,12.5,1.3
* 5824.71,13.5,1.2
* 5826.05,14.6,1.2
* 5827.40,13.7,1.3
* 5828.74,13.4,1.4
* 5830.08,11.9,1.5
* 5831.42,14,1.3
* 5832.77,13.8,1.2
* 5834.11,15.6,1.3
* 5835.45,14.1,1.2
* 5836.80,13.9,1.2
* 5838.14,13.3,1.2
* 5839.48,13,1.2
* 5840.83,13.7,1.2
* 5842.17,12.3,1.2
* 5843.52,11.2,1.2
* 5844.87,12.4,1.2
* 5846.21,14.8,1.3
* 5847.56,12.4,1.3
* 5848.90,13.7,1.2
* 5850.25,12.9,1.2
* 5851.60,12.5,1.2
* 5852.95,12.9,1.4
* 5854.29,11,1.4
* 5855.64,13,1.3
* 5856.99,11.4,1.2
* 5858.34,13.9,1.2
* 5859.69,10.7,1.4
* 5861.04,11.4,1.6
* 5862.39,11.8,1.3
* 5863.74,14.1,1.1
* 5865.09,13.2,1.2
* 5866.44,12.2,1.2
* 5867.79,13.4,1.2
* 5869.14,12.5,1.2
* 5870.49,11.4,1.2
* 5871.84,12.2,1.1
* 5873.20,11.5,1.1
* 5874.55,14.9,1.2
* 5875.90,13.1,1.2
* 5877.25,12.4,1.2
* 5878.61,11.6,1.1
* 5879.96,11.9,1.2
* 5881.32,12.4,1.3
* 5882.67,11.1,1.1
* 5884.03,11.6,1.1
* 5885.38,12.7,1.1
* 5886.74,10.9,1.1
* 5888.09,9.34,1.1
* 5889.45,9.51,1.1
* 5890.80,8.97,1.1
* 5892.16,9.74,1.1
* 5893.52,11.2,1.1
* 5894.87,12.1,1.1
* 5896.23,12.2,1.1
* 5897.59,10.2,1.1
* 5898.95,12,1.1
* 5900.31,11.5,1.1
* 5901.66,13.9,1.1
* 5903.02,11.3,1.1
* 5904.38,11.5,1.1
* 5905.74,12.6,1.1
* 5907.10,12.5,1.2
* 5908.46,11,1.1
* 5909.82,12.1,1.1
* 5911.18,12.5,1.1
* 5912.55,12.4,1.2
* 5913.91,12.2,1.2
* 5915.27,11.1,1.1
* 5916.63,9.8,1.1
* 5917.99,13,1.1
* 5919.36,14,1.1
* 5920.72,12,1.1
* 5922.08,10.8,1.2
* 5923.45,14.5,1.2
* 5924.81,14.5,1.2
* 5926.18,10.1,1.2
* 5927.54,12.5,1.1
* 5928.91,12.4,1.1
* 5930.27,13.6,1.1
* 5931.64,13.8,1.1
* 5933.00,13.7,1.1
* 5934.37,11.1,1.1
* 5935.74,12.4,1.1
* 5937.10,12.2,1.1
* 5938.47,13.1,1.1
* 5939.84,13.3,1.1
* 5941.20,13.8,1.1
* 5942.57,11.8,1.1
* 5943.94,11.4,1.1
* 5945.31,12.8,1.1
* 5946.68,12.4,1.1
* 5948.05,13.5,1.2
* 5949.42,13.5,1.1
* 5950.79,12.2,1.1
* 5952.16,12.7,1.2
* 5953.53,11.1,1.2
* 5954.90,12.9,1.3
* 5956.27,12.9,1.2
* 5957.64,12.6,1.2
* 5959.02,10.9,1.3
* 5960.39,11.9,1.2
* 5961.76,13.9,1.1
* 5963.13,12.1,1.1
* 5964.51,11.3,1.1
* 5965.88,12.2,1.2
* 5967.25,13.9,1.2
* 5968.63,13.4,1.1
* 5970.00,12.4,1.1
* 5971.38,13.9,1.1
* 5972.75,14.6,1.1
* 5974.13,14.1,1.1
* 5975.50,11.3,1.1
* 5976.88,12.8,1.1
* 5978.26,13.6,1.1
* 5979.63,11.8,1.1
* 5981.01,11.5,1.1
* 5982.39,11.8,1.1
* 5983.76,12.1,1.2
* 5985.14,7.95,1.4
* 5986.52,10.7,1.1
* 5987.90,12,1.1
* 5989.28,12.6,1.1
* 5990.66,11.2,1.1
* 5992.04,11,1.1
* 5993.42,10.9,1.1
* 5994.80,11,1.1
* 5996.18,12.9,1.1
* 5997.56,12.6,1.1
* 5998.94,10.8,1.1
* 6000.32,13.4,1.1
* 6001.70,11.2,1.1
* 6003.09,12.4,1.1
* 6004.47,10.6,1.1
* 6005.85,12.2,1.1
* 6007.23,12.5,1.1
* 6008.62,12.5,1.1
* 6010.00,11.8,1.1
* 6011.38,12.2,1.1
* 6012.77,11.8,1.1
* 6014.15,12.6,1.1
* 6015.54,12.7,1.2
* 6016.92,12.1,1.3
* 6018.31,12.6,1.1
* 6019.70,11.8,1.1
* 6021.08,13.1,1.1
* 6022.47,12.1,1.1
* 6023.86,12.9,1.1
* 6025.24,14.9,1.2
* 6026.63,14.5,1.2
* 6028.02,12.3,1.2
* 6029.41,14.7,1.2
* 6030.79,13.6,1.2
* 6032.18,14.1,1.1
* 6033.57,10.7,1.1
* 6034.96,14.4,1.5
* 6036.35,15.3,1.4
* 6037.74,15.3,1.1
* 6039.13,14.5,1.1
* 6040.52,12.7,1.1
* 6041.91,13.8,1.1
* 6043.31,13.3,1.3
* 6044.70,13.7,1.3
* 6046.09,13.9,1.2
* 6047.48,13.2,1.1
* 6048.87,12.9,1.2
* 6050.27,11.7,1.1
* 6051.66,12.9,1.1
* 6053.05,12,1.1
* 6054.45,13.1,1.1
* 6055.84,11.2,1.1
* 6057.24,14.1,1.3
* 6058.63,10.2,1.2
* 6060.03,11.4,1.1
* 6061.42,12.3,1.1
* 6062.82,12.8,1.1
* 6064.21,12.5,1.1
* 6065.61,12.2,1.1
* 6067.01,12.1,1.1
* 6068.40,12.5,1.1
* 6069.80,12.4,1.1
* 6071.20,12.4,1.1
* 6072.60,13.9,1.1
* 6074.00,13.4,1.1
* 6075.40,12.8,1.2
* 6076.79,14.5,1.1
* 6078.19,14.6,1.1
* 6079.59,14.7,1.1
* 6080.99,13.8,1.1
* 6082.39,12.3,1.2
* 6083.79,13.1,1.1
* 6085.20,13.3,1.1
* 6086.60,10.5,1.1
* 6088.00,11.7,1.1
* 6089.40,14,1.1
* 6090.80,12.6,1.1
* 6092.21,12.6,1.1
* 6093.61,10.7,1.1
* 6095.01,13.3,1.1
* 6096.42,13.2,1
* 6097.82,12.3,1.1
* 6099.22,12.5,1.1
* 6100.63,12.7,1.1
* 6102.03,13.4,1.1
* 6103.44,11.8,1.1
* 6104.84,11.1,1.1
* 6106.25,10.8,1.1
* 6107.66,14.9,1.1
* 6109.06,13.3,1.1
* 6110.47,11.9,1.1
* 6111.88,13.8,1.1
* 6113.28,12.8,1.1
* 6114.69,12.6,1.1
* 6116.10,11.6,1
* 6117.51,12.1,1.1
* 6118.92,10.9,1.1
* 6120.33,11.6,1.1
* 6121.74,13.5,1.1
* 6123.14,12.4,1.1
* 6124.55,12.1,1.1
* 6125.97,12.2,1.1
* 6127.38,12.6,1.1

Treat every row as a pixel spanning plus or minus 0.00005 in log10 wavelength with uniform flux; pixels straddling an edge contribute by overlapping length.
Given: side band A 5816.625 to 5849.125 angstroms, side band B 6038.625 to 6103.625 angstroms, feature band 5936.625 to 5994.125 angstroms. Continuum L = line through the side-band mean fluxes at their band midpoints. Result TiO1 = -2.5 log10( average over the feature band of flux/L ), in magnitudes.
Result 0.06 mag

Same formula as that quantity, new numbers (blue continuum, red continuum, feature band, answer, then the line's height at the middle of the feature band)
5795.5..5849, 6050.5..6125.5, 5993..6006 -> 0.09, 12.8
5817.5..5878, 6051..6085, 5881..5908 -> 0.14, 12.9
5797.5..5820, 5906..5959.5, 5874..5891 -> 0.10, 12.7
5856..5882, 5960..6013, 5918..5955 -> -0.04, 12.3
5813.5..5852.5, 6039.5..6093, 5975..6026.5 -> 0.08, 13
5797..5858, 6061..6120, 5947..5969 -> 0.03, 12.9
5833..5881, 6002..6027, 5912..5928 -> 0.04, 12.6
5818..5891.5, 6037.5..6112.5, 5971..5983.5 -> -0.01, 12.7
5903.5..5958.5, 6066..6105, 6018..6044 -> -0.07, 12.7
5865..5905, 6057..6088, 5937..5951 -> -0.06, 12.1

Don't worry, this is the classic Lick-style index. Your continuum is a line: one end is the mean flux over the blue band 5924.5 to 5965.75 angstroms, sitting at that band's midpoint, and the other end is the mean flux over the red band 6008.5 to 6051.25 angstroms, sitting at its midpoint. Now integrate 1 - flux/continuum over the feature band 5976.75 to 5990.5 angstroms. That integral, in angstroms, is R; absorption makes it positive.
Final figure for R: 1.3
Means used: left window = 12.5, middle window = 11.6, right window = 13.2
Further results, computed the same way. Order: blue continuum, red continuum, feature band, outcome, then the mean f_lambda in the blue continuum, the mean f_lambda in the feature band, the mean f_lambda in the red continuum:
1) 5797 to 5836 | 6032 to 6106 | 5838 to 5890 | 3.8 angstroms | 13.4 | 12.3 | 12.9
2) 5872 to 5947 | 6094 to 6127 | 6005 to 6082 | -4.1 angstroms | 12.1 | 13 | 12.5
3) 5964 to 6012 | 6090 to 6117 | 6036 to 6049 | -1.7 angstroms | 12.1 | 13.9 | 12.5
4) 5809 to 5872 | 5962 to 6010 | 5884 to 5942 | 2.5 angstroms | 13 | 12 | 12.1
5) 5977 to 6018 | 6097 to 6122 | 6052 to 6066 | -0.1 angstroms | 11.8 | 12.2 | 12.4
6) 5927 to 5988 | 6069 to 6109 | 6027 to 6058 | -1.5 angstroms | 12.5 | 13.3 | 12.8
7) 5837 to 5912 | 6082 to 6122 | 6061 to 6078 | -0.7 angstroms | 12.1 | 12.9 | 12.4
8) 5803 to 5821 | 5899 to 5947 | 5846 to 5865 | 0.2 angstroms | 12.9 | 12.6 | 12.4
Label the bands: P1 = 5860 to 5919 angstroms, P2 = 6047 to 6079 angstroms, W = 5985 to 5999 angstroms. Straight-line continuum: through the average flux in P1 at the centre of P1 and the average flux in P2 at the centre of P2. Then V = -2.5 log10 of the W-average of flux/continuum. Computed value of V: 0.09 mag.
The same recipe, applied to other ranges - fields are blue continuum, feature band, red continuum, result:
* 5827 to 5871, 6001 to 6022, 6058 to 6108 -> 0.05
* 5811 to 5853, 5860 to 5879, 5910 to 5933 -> 0.03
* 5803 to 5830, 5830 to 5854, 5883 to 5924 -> -0.05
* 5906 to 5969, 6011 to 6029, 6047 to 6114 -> -0.02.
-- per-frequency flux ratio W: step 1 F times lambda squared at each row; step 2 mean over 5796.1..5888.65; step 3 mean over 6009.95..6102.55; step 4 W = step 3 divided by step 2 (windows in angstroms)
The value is 1.08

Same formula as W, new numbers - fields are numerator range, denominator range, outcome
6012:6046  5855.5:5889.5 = 1.16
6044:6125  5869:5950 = 1.11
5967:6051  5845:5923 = 1.10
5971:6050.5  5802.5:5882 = 1.04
